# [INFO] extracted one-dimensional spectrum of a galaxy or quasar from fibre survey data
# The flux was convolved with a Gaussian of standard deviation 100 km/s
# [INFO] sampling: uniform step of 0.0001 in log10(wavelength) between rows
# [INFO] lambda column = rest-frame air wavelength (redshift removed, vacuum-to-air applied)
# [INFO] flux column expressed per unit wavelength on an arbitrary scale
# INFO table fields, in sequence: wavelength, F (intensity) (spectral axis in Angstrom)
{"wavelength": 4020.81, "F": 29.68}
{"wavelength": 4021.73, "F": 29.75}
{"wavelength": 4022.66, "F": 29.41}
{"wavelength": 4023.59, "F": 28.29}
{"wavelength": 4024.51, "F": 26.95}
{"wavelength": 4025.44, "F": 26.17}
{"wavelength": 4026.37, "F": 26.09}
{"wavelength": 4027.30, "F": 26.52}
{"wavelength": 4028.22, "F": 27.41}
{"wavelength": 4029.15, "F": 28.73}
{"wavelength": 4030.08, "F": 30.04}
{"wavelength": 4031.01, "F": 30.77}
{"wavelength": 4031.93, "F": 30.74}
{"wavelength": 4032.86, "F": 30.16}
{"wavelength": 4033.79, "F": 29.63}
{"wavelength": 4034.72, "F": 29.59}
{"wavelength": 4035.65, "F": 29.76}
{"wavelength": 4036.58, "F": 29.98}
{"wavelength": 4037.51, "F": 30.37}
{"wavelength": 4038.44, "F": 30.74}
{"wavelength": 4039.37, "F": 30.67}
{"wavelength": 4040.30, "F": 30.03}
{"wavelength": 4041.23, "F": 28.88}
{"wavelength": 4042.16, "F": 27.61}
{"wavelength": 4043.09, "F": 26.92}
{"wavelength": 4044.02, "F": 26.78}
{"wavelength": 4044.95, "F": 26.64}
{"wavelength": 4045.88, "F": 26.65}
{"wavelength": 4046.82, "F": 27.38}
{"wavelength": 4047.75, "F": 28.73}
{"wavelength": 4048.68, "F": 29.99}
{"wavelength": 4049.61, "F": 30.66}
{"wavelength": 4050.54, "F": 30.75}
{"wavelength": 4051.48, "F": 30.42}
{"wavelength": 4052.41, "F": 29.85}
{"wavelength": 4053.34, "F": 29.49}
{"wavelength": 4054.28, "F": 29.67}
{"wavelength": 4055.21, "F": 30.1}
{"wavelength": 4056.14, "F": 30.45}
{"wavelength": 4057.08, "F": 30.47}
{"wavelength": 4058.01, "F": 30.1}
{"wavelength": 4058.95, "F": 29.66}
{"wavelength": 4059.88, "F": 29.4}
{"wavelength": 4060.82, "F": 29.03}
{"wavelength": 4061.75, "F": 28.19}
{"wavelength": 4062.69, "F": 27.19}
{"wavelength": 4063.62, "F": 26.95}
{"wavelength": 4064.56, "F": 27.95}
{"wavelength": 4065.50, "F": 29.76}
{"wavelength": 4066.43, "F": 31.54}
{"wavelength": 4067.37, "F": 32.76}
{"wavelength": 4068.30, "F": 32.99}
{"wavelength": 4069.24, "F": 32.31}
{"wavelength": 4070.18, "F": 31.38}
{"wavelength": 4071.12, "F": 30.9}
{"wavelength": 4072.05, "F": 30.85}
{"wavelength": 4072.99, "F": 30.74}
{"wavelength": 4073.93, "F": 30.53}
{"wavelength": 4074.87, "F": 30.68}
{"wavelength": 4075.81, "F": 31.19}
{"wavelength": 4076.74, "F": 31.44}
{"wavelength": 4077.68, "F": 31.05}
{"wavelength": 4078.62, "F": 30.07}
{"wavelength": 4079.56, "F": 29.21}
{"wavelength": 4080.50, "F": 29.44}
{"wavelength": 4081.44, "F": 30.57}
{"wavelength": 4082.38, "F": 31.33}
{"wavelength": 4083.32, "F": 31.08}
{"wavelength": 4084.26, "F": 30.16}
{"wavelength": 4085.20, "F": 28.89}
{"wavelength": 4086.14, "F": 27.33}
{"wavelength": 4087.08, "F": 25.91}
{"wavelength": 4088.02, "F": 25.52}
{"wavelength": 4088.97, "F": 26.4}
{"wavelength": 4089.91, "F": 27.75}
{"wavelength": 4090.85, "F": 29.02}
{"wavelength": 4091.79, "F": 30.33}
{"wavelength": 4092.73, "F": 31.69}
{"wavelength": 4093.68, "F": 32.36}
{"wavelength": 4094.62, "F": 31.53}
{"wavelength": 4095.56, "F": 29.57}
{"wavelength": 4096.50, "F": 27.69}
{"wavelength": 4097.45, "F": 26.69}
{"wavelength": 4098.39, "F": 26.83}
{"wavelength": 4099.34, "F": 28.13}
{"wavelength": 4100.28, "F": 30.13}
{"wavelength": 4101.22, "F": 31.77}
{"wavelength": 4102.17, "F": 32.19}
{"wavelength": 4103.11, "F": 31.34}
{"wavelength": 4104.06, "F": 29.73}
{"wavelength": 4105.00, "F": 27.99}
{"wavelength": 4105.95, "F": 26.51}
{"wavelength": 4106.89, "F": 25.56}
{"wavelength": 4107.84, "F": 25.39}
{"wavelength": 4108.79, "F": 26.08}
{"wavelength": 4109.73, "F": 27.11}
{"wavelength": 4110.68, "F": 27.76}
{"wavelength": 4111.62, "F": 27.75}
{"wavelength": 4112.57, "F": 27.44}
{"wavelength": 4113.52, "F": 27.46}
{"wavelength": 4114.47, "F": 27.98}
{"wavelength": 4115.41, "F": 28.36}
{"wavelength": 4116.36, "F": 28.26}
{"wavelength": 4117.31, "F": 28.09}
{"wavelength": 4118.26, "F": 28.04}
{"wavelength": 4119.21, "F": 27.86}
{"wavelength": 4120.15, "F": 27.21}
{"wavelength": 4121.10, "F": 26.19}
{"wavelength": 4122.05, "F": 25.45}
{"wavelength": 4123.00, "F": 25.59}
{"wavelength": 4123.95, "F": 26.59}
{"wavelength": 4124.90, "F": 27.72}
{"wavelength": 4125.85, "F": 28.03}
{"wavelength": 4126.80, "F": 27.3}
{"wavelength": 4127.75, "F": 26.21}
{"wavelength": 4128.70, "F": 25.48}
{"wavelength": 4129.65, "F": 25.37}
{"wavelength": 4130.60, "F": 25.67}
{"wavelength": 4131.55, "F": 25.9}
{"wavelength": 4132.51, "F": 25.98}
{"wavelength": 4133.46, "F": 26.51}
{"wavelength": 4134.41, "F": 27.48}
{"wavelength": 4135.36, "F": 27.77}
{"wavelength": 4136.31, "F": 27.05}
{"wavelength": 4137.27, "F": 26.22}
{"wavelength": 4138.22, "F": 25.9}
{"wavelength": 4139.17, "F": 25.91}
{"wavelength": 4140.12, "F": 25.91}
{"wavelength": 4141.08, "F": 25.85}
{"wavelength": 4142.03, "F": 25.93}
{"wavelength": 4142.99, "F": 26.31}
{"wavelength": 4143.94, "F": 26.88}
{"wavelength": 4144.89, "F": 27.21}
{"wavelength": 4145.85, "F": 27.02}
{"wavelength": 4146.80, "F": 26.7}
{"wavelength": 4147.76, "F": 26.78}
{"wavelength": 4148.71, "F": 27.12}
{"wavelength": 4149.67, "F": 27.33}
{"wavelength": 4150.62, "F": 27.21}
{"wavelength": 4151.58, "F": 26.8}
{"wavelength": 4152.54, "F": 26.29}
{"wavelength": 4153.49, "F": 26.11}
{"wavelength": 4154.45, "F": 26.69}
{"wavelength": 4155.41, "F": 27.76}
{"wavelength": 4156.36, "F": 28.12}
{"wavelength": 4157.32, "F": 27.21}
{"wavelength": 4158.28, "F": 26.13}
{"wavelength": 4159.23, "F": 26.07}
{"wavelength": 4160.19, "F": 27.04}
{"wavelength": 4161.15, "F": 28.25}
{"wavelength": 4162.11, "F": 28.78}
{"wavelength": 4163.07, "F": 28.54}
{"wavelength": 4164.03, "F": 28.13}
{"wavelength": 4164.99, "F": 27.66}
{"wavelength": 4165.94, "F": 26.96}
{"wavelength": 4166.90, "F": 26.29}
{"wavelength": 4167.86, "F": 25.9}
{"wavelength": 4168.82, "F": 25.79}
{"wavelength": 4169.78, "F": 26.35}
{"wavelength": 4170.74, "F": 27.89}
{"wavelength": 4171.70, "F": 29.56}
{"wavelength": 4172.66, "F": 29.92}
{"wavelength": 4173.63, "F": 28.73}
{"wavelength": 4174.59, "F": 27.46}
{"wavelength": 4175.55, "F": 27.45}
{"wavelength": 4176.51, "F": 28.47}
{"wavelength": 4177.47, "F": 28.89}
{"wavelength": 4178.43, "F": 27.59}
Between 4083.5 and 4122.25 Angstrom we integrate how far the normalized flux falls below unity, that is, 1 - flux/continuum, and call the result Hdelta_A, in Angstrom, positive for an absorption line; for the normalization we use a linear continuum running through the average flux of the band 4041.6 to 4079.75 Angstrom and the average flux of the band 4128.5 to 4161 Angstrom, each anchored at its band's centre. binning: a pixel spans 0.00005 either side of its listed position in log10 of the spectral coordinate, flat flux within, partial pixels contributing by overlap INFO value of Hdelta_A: -0.1 Angstrom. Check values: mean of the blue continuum 29.7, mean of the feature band 28.3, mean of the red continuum 26.6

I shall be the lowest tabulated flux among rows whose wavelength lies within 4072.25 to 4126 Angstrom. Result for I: 25.39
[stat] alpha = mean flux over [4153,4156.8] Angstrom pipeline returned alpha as 27.2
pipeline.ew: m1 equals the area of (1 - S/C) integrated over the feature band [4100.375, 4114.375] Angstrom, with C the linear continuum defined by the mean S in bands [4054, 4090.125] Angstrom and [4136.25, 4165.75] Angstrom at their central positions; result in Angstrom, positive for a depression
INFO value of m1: 0.2 Angstrom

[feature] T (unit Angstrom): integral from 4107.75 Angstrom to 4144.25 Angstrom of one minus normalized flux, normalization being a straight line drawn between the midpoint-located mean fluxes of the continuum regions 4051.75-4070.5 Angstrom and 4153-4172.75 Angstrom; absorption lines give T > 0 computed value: 1.95 Angstrom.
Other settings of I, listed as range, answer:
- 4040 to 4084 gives 26.64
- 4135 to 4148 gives 25.85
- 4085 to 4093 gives 25.52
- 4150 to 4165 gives 26.07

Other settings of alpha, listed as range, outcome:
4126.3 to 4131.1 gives 26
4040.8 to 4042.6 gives 28.3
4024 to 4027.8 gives 26.5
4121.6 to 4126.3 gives 26.7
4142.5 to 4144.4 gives 26.6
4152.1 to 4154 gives 26.2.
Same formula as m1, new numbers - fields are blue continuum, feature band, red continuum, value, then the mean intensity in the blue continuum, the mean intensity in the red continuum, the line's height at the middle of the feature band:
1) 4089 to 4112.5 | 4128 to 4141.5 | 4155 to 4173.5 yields 0.89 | 28.7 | 27.5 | 28.1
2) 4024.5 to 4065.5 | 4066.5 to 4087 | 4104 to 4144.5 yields -1.83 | 29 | 26.8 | 28.1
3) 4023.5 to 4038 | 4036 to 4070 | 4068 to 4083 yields 0.42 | 28.8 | 30.9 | 29.9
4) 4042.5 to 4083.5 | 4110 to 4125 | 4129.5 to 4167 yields 0.31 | 29.8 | 26.8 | 27.9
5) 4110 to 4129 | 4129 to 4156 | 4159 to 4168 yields 0.78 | 27.3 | 27.4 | 27.4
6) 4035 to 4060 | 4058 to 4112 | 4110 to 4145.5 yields -2.29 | 29.3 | 26.8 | 28.2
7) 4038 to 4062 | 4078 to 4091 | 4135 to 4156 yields -0.22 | 29.2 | 26.7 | 28.3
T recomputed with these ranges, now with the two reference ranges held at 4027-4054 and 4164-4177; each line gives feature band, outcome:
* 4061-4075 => -0.7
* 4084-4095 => -0.1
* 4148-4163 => 0.3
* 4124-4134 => 0.6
